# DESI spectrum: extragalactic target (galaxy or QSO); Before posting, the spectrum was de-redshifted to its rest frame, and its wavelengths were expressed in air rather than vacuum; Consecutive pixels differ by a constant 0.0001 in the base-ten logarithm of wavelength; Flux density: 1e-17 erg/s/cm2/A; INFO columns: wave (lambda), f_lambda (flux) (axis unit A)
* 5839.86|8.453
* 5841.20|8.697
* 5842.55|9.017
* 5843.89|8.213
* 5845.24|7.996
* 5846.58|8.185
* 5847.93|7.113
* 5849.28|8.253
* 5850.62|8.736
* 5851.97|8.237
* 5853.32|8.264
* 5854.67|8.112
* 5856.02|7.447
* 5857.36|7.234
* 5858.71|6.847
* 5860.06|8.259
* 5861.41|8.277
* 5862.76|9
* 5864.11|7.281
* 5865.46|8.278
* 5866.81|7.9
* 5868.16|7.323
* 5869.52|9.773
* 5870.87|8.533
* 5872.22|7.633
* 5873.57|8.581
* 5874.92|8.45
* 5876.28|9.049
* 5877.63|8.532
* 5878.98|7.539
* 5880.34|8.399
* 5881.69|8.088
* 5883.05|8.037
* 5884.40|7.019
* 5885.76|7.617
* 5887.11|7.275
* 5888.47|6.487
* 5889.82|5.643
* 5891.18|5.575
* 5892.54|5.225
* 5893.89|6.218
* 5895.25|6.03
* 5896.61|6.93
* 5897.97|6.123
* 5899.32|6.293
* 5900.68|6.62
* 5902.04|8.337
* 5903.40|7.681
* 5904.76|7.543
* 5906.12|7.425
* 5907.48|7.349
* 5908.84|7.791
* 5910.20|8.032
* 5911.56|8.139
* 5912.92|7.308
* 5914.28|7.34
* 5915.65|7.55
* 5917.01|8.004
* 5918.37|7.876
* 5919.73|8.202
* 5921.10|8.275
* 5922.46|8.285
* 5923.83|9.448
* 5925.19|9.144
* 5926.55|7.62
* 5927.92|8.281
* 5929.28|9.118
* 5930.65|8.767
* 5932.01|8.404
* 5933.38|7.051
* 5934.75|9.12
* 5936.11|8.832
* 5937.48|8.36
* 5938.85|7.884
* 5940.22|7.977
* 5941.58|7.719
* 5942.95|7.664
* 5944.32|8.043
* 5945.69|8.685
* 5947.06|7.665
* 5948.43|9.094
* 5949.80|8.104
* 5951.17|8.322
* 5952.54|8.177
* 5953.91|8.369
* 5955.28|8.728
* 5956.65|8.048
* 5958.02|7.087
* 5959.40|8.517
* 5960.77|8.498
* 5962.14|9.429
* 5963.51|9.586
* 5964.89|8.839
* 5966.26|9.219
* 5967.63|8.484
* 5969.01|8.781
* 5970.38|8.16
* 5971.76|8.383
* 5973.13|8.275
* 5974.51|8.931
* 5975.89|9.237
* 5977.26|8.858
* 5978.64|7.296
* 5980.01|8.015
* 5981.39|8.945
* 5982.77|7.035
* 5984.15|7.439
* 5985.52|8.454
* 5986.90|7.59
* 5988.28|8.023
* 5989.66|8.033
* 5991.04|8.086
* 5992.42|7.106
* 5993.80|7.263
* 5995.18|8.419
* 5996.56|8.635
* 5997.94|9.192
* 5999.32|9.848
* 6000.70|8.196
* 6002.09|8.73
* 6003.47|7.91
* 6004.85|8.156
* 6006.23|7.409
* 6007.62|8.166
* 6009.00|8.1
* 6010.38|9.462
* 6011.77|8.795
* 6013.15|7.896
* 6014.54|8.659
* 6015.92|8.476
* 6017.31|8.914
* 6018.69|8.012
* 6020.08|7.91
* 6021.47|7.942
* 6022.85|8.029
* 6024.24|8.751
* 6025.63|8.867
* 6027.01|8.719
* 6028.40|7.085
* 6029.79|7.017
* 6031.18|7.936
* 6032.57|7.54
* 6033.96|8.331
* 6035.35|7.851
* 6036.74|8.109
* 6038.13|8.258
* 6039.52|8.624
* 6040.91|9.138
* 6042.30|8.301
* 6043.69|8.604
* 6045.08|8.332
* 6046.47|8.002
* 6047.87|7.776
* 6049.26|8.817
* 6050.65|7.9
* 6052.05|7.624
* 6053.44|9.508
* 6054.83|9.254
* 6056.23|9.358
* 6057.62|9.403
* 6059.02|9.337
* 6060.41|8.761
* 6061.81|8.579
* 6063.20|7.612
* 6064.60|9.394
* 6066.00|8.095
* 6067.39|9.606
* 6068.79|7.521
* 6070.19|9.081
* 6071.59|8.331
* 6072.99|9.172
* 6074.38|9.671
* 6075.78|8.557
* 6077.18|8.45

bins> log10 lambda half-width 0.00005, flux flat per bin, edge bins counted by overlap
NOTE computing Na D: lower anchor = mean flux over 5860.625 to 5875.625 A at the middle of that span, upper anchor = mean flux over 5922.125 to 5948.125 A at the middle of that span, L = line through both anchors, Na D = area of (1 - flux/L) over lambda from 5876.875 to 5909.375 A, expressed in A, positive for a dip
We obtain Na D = 4.8 A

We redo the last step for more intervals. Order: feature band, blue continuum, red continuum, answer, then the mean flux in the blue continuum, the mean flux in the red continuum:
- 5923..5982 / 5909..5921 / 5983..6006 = -3.42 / 7.83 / 8.16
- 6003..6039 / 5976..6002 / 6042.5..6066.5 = 0.92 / 8.17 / 8.61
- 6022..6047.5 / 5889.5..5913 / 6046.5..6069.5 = 0.59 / 6.91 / 8.64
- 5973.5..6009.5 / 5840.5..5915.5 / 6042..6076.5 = 0.41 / 7.66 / 8.67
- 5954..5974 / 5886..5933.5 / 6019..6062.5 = -1.84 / 7.48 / 8.37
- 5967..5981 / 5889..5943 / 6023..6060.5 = -0.82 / 7.63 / 8.4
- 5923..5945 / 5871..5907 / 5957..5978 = -0.75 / 7.26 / 8.67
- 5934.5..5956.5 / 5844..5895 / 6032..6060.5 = -0.56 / 7.73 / 8.52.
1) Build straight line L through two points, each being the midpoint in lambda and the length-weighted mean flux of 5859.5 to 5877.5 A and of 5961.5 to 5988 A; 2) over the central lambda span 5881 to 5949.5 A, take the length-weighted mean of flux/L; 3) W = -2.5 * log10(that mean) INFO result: 0.10 mag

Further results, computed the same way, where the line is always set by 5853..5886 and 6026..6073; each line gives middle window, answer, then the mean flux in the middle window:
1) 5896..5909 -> 0.13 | 7.19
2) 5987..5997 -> 0.06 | 7.9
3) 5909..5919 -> 0.05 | 7.75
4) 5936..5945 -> 0.03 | 8.02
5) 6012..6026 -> 0.00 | 8.35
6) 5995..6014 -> -0.02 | 8.5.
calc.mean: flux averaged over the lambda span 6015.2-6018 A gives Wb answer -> 8.7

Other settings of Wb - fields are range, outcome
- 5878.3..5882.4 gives 8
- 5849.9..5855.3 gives 8.34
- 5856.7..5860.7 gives 7.44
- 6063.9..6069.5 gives 8.65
